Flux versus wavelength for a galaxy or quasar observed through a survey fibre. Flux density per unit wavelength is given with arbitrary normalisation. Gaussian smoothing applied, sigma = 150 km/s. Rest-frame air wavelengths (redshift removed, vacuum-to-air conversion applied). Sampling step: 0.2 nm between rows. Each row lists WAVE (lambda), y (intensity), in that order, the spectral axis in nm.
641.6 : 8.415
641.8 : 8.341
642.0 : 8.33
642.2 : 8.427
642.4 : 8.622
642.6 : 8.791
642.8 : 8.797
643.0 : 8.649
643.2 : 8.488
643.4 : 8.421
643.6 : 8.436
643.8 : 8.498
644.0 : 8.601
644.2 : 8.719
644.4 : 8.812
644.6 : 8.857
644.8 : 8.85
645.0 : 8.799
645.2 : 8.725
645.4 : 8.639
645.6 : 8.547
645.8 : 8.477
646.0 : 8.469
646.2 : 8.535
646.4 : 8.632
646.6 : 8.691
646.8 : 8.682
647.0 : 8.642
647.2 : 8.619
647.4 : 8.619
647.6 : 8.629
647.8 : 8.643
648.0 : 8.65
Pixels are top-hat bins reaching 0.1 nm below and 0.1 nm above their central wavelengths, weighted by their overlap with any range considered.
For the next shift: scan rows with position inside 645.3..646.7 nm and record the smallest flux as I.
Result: 8.469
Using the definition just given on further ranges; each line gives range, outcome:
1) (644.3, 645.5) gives 8.639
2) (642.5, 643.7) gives 8.421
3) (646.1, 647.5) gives 8.535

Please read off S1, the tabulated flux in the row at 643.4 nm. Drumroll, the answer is 8.421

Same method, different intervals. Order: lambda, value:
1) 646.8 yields 8.682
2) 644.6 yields 8.857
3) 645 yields 8.799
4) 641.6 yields 8.415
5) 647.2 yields 8.619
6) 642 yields 8.33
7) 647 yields 8.642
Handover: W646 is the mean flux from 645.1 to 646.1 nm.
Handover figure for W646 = 8.57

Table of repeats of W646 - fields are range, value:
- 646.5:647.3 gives 8.66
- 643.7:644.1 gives 8.55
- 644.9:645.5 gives 8.72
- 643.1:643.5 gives 8.45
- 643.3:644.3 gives 8.54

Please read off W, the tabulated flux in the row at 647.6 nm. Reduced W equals 8.629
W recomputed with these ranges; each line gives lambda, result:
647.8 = 8.643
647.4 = 8.619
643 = 8.649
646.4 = 8.632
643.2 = 8.488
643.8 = 8.498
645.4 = 8.639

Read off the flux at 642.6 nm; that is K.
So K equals 8.791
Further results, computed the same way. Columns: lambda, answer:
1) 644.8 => 8.85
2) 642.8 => 8.797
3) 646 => 8.469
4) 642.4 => 8.622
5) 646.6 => 8.691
